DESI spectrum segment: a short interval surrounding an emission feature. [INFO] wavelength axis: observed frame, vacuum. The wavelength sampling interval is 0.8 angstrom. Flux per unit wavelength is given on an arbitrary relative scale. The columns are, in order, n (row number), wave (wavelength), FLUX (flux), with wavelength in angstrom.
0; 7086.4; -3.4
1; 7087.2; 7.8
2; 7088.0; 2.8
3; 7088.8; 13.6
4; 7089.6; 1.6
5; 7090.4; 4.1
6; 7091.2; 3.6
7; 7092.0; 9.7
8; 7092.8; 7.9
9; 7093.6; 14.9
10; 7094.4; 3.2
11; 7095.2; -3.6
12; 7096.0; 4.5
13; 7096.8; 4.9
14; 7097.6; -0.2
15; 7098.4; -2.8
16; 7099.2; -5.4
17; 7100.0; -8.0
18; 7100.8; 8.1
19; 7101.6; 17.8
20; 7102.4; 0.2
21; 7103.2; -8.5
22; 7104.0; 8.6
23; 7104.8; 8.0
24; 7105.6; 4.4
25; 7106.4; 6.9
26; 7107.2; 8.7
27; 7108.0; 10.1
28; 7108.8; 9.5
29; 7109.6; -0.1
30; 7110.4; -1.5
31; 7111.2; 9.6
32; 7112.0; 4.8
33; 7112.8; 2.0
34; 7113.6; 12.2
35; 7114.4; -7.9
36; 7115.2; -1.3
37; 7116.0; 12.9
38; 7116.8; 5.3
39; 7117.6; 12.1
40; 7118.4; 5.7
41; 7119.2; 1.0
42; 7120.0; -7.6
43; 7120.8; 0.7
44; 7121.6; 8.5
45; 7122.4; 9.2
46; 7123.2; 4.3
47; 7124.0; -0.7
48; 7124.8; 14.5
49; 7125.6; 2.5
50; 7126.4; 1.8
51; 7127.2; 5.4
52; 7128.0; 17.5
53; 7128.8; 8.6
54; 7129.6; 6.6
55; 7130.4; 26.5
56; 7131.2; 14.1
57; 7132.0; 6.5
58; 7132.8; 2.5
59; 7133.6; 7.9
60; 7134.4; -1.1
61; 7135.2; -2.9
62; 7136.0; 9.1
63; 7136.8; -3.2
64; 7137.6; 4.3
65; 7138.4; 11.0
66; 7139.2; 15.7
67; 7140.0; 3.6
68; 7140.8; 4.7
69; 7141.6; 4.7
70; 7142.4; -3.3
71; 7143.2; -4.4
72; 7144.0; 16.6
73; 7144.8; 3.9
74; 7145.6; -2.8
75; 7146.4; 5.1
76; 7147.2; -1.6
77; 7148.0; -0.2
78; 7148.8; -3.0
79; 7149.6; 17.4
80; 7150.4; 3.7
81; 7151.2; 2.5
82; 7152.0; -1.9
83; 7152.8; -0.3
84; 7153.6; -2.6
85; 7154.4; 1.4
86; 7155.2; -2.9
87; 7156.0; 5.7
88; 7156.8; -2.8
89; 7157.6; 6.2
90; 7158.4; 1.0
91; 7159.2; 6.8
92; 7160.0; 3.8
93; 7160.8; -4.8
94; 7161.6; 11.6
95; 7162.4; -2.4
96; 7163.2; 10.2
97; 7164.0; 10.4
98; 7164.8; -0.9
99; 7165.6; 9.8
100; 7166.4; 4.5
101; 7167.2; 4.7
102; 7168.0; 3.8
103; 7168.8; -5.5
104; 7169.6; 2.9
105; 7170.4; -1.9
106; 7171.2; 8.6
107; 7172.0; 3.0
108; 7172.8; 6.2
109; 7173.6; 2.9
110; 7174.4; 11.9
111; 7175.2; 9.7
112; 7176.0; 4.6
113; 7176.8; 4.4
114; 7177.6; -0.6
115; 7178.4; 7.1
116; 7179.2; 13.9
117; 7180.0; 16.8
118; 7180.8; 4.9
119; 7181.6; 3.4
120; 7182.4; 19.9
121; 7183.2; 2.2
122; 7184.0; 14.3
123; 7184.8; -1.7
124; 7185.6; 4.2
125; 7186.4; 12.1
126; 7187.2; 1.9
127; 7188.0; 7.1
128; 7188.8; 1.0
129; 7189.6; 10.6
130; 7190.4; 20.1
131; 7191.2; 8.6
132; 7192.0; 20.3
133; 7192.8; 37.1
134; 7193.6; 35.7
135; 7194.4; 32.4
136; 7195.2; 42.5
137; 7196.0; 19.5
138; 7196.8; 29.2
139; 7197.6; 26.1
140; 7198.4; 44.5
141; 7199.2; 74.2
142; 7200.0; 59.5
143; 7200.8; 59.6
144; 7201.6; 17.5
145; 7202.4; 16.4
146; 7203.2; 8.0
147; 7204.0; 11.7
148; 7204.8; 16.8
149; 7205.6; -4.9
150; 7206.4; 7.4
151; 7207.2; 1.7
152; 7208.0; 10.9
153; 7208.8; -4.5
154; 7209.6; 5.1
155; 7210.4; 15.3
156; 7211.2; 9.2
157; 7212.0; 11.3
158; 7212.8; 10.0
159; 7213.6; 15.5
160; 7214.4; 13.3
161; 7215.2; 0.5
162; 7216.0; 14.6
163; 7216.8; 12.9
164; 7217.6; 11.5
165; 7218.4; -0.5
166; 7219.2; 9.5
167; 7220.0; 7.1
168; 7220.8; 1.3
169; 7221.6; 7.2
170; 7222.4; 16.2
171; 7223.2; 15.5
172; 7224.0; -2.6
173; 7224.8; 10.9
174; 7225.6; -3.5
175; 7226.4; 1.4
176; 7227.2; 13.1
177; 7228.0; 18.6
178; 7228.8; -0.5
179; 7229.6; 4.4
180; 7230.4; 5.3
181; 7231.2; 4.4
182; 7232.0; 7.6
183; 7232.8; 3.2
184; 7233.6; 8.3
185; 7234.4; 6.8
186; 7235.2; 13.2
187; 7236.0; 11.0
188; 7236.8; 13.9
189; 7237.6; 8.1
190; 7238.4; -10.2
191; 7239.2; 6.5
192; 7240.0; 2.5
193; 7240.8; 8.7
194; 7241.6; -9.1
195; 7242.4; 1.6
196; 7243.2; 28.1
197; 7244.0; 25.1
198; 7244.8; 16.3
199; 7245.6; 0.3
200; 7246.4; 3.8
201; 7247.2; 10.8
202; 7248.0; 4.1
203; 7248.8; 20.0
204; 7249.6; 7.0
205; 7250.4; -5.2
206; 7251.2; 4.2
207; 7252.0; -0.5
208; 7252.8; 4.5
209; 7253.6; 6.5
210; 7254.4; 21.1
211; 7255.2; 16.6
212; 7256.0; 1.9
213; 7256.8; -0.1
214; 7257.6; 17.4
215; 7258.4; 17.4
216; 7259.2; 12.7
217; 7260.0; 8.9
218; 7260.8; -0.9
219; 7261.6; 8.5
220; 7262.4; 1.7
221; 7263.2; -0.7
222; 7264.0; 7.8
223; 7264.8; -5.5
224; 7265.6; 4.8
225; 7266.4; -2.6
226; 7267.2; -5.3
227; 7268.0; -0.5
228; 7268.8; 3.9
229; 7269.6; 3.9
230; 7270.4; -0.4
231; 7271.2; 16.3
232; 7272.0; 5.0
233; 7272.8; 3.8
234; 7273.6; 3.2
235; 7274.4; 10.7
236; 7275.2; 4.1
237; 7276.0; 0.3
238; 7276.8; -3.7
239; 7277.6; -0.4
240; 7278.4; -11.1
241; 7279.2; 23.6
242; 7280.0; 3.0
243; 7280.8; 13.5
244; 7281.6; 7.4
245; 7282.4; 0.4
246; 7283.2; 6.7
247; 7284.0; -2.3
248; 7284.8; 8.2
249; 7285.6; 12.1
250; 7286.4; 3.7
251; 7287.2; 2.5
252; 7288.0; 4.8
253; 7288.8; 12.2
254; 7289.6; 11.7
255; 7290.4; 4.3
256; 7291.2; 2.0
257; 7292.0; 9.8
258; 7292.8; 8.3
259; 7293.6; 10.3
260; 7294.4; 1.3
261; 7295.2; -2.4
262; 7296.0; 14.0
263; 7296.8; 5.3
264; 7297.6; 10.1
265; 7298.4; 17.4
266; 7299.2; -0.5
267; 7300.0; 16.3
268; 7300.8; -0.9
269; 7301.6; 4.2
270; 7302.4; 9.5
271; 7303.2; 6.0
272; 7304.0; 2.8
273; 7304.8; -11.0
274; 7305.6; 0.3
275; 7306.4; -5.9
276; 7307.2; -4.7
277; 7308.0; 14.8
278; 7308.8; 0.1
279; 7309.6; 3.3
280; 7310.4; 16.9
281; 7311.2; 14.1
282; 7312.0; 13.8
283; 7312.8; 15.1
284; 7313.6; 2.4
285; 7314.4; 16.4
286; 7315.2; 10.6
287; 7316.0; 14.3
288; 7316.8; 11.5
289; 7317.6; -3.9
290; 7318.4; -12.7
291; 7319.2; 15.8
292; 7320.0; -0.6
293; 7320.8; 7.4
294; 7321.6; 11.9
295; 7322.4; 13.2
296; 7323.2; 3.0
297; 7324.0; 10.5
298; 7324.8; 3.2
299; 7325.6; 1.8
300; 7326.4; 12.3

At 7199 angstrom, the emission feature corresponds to [O II] 3727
